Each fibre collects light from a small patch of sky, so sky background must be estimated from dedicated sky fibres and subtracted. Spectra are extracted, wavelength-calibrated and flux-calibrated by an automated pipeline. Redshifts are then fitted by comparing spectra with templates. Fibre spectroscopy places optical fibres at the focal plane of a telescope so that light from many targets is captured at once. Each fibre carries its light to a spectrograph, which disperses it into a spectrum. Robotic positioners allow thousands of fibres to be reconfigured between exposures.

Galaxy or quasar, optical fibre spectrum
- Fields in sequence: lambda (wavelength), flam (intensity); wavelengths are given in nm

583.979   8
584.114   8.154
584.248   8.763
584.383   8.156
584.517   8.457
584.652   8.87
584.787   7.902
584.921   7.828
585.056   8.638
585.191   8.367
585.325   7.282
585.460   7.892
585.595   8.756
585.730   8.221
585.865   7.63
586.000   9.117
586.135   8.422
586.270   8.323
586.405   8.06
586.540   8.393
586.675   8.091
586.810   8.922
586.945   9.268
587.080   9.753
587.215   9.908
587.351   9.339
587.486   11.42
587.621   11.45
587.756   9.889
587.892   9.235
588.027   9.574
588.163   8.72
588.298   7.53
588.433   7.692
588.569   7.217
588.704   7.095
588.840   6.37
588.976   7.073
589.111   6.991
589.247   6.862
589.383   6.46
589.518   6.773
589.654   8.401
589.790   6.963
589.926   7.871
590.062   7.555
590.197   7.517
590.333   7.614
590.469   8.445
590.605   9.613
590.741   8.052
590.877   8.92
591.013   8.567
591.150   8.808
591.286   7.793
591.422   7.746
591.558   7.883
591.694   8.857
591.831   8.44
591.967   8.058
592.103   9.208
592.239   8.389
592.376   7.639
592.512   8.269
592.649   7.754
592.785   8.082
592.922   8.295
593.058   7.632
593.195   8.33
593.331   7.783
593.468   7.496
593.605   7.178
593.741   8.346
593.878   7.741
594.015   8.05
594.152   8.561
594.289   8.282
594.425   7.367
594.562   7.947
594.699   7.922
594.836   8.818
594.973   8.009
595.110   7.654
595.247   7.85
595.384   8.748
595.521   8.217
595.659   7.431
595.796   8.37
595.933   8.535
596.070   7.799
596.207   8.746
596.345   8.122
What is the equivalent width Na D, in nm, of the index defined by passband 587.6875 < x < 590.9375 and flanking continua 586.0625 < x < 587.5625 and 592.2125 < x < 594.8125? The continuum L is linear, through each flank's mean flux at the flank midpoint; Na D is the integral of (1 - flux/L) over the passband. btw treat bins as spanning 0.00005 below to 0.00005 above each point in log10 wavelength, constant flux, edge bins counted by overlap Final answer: 0.31 nm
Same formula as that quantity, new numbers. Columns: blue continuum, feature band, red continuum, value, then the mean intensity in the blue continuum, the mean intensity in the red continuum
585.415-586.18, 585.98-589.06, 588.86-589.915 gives -0.387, 8.34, 7.08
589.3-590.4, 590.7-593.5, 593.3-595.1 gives -0.191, 7.39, 7.95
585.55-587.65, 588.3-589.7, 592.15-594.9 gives 0.255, 9.03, 8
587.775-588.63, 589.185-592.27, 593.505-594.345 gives 0.074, 8.42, 8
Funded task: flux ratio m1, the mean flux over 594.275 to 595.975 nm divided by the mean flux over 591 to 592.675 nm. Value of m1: 0.98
